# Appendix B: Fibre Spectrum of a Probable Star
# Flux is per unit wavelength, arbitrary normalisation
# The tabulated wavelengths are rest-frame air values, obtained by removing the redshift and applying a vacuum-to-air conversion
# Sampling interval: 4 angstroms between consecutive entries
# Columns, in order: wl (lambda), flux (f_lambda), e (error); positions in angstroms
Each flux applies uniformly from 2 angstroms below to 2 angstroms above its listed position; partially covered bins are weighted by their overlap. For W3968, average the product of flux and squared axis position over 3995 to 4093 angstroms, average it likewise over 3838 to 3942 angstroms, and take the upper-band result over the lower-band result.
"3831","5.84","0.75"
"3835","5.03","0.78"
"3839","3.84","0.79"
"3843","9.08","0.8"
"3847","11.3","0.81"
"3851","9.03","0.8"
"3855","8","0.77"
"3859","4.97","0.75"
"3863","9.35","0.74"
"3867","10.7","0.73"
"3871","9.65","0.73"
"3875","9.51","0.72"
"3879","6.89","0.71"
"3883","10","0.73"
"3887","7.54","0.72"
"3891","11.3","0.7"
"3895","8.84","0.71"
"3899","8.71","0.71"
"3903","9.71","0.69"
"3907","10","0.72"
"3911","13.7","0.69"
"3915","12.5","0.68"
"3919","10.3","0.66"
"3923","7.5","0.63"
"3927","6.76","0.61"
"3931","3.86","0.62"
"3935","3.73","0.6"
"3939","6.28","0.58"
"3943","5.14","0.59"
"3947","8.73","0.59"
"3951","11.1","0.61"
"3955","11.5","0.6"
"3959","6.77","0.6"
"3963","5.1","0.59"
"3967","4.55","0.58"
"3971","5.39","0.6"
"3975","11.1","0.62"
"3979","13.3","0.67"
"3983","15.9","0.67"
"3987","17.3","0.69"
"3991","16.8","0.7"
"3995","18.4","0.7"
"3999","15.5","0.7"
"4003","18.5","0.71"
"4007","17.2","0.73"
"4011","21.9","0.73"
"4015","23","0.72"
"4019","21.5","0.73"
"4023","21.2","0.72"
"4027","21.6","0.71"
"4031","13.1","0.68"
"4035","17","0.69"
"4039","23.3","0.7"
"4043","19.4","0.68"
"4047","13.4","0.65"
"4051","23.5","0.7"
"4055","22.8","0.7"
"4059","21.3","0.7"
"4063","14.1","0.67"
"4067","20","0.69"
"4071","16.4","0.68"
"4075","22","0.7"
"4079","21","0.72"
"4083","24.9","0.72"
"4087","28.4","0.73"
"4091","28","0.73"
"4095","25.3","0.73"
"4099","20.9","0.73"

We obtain 2.6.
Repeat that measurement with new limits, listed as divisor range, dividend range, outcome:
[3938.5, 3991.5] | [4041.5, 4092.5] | 2.26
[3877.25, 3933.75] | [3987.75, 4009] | 2.00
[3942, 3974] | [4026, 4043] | 2.60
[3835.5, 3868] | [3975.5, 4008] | 2.18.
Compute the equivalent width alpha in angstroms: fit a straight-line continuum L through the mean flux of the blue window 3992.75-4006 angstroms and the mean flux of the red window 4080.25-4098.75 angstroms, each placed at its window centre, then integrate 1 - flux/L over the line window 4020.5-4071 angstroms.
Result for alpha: 5.9 angstroms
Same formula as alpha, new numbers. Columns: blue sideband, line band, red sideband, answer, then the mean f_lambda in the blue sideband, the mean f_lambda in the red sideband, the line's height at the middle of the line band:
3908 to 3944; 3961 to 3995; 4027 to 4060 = 4.3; 7.89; 19.3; 12.9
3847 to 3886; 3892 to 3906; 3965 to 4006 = 1.1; 8.78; 13.8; 10.1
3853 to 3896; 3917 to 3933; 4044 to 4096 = 6.5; 8.79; 21.5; 12.1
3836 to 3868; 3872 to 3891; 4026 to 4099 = 2.0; 8.11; 20.9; 9.89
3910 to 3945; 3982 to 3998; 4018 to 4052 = -3.1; 7.58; 19.1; 14.3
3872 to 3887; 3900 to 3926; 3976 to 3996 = 1.3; 8.69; 16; 11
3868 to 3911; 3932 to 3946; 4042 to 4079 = 8.1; 9.46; 19.3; 12.3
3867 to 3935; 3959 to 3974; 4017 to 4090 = 8.9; 9.06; 20.4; 13.9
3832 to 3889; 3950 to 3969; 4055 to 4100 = 8.9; 8.16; 22.1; 14.5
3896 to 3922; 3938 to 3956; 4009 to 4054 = 6.7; 10.6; 20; 13.5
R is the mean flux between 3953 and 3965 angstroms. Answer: 7.79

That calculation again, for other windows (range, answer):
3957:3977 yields 6.58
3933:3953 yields 7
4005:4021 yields 20.9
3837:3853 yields 8.31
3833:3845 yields 5.98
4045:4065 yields 19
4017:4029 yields 21.4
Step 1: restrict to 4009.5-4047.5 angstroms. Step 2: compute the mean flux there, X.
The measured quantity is 19.8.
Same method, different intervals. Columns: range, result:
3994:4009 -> 17.3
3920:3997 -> 9.44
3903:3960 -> 8.49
